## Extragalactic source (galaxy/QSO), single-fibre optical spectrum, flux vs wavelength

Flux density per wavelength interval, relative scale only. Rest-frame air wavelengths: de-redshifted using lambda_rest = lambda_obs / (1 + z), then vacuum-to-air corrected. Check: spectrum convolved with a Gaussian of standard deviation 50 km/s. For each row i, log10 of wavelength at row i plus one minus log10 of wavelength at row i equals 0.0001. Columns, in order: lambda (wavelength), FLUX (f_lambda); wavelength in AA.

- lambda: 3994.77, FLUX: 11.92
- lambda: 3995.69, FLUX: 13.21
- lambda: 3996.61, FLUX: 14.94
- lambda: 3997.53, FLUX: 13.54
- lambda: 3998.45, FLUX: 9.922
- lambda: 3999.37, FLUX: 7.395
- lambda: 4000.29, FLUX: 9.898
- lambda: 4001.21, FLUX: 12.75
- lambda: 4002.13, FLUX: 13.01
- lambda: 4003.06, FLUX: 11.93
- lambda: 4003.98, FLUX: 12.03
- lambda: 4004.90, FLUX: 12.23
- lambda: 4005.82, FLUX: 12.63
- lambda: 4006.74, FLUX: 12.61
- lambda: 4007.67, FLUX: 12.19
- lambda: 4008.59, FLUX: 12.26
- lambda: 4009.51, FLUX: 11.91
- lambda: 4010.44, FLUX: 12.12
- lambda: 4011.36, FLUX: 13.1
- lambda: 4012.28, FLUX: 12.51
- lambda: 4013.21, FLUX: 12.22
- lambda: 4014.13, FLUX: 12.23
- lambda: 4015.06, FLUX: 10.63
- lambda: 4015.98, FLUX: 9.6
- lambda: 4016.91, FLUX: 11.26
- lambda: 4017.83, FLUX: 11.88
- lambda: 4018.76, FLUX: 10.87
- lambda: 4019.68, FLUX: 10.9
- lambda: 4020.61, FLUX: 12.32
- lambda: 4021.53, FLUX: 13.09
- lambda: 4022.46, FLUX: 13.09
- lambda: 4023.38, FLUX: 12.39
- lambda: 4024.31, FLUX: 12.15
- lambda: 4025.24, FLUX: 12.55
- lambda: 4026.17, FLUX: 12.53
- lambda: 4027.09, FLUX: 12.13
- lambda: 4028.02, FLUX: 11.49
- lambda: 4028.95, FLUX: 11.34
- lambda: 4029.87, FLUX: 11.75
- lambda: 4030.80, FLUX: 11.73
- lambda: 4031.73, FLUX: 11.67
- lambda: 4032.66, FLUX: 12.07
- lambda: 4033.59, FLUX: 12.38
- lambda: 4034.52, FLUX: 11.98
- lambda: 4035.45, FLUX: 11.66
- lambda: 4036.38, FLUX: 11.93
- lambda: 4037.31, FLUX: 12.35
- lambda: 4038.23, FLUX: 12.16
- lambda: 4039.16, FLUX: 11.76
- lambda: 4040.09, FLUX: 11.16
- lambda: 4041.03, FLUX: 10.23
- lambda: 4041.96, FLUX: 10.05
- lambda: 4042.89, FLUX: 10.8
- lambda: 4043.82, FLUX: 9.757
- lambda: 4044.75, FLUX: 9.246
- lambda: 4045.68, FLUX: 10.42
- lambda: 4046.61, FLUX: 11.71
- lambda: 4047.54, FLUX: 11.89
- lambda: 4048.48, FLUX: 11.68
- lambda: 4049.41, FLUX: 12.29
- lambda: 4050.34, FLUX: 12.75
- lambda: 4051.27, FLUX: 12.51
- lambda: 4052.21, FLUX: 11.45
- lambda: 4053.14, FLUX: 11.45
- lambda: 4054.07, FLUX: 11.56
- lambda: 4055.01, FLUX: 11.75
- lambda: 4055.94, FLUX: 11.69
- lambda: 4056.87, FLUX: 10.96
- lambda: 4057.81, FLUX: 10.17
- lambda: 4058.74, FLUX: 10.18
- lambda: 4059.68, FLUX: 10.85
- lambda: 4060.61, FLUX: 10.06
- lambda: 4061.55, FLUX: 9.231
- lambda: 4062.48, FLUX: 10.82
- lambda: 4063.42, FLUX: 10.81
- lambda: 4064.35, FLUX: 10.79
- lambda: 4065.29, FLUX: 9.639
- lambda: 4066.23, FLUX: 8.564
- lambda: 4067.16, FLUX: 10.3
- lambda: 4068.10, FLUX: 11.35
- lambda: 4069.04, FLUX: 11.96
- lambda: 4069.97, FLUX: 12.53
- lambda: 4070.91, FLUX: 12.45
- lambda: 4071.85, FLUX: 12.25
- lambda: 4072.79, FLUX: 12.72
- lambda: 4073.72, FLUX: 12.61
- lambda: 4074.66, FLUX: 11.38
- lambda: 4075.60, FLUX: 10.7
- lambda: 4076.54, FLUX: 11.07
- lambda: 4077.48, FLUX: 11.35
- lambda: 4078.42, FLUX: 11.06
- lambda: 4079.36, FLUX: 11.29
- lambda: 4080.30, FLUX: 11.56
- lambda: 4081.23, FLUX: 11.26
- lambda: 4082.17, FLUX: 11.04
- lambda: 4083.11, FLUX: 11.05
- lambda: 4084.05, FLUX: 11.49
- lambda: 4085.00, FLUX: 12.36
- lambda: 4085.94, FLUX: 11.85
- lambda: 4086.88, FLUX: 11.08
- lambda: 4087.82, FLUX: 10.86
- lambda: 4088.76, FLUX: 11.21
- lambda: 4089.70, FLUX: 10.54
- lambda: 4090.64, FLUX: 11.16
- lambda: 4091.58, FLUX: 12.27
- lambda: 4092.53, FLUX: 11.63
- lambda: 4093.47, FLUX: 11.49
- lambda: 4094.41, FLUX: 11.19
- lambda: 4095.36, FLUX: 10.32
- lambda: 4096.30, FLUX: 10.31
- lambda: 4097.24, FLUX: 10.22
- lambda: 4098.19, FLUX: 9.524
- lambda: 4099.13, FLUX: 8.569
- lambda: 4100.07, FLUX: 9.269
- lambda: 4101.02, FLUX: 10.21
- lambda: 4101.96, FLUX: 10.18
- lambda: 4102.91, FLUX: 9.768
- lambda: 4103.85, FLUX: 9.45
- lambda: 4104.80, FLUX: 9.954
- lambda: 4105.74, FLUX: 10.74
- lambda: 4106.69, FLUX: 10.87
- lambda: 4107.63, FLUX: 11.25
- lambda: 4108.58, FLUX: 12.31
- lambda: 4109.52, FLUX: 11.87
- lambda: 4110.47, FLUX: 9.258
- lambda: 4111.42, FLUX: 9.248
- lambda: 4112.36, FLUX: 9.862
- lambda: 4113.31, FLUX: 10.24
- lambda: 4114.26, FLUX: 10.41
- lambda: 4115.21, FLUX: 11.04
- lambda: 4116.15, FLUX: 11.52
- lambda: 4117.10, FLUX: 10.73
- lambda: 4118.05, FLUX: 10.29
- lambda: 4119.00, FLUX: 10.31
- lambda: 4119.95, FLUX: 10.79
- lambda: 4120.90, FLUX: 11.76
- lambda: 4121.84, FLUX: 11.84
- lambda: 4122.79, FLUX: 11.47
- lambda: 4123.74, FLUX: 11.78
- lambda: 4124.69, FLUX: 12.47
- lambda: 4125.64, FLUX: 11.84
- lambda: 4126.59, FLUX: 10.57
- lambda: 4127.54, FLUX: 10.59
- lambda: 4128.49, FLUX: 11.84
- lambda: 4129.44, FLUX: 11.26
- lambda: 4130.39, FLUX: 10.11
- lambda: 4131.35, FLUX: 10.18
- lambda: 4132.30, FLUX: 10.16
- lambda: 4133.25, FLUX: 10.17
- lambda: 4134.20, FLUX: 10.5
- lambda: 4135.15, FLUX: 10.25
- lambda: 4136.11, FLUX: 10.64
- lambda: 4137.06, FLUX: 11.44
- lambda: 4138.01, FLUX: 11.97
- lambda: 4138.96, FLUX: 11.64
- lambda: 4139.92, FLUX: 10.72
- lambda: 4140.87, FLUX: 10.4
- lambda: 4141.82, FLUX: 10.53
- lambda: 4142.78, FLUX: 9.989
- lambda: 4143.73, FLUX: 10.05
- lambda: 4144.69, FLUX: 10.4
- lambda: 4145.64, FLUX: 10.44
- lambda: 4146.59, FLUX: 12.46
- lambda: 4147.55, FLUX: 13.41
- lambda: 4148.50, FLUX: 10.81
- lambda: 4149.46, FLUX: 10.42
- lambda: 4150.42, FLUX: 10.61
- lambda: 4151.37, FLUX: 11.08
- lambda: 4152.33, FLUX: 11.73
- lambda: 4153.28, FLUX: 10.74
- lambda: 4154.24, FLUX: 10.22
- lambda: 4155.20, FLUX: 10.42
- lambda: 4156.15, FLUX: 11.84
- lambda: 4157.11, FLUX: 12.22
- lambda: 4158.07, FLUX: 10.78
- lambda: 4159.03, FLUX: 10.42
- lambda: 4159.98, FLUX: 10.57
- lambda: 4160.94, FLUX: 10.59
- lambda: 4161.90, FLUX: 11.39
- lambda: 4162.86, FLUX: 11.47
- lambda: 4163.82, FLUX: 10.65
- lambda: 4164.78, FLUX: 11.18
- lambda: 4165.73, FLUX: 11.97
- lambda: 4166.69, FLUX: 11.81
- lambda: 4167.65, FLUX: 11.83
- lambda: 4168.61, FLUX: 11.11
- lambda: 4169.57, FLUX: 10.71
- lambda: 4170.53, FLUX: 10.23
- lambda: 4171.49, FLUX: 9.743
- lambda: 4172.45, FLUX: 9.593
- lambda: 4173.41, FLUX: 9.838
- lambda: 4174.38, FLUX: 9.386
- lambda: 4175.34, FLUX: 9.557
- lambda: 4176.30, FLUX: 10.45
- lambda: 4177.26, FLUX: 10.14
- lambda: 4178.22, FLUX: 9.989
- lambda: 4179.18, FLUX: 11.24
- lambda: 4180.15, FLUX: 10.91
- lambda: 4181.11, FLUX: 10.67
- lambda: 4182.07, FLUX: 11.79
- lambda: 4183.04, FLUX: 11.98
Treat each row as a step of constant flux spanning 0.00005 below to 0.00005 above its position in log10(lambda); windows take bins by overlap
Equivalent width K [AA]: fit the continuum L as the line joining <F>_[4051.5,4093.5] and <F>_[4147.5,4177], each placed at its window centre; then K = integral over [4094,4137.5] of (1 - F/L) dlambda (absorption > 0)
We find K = 1.6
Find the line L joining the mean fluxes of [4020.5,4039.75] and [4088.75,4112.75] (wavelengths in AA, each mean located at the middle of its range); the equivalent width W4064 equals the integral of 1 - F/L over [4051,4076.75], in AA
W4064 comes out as 0.5 AA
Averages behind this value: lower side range 12.1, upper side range 10.5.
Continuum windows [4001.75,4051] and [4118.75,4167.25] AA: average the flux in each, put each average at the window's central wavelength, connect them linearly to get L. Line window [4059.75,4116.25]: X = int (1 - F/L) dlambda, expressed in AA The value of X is 2.7 AA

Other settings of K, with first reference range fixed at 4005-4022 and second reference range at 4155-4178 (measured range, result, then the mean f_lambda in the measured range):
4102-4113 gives 0.78 AA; 10.4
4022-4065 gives 1.01 AA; 11.4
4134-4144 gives 0.18 AA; 10.8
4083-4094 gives -0.08 AA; 11.4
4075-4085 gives 0.14 AA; 11.2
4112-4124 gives 0.21 AA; 10.9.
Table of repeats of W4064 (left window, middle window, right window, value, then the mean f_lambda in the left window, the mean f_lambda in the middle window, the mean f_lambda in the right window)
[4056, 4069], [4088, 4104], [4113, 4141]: 0.3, 10.4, 10.5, 11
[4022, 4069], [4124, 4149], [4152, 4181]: -0.2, 11.3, 11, 10.8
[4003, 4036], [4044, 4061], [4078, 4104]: 0.3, 12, 11.2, 10.8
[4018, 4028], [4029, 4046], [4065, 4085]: 0.9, 12.2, 11.3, 11.4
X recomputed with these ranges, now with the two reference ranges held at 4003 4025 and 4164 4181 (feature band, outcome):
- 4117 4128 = -0.19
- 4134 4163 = -0.48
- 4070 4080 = -0.23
